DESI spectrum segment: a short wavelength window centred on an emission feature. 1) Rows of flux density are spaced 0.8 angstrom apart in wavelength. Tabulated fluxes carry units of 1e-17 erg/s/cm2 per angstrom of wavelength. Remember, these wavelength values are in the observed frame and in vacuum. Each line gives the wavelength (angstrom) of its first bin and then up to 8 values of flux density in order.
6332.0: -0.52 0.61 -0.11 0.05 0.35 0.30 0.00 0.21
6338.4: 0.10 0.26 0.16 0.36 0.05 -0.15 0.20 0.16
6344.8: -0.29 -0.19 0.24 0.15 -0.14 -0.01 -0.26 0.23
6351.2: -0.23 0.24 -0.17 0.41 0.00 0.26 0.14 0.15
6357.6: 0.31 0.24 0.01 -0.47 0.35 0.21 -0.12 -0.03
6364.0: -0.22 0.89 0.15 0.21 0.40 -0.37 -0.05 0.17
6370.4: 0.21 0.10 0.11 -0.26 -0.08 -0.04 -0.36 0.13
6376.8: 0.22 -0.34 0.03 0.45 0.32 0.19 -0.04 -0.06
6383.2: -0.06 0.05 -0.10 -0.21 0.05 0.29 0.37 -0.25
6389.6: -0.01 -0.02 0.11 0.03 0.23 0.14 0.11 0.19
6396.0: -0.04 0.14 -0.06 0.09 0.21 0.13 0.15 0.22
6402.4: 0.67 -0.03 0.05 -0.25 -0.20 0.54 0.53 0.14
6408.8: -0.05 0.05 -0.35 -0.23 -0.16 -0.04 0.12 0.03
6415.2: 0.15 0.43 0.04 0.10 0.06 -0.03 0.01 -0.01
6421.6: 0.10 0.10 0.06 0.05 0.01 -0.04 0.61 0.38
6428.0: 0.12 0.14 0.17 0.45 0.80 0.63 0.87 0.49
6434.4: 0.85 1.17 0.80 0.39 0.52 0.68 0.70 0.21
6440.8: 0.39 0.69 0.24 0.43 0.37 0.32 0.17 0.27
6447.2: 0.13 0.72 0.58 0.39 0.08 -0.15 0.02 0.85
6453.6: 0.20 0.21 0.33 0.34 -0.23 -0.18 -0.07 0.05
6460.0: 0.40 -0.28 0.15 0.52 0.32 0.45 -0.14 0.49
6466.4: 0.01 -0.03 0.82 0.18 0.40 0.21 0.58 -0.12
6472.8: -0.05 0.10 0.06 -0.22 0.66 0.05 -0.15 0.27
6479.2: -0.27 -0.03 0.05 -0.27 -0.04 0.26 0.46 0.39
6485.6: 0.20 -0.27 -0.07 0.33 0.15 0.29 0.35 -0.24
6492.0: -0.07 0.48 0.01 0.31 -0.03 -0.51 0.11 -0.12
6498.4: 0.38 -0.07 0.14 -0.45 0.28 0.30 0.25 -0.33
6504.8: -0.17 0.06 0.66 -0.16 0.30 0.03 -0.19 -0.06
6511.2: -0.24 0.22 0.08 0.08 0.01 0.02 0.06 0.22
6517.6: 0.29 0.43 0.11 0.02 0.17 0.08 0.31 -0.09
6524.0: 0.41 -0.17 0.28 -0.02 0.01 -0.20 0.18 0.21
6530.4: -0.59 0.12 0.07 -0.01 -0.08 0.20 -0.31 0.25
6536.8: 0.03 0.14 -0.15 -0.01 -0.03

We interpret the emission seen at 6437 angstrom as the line C III] 1909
